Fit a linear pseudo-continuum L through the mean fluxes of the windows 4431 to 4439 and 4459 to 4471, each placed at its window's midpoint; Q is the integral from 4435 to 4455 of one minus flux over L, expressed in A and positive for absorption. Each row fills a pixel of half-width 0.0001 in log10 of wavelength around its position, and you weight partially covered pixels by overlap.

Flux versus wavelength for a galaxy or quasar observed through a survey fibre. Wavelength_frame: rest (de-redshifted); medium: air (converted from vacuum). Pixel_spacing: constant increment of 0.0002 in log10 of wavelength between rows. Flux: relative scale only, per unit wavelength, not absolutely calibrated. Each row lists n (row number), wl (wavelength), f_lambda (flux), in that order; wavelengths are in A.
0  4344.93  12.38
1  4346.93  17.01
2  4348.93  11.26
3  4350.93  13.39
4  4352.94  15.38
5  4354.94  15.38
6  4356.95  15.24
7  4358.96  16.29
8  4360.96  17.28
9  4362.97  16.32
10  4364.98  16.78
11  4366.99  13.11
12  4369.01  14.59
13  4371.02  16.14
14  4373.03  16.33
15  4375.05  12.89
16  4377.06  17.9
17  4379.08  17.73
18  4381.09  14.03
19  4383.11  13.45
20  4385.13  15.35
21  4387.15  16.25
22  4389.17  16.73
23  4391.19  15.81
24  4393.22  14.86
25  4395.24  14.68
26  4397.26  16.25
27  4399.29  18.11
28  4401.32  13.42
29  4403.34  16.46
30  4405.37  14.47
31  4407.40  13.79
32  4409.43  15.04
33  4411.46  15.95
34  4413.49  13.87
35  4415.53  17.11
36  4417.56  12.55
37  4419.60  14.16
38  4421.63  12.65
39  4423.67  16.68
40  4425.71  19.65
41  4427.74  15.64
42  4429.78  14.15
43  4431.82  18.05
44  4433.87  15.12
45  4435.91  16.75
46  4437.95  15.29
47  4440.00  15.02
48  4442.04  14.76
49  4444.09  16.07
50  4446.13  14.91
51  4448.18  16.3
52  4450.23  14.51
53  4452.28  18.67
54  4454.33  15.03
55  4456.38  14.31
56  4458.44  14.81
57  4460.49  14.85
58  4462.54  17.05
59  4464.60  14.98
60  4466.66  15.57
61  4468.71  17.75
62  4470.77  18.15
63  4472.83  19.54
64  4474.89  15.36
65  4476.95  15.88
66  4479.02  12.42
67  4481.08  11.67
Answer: 0.61 A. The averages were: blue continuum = 16.2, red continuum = 16.2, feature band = 15.7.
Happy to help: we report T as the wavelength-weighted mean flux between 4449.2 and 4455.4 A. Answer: 16.1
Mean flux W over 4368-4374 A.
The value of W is 15.7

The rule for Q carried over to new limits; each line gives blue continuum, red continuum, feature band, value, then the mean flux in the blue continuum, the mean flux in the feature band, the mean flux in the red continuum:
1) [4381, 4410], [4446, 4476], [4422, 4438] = -0.6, 15.3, 16.3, 16.2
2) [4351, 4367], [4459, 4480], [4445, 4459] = 0.5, 15.7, 15.5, 16.1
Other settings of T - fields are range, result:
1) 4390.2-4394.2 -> 15.3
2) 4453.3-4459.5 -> 14.7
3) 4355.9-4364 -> 16.3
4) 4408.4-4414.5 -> 15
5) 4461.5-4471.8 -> 16.7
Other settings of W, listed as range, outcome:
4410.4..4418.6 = 14.9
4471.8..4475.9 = 17.5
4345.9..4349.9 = 14.2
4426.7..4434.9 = 15.8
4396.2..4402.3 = 15.9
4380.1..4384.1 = 13.7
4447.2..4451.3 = 15.4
